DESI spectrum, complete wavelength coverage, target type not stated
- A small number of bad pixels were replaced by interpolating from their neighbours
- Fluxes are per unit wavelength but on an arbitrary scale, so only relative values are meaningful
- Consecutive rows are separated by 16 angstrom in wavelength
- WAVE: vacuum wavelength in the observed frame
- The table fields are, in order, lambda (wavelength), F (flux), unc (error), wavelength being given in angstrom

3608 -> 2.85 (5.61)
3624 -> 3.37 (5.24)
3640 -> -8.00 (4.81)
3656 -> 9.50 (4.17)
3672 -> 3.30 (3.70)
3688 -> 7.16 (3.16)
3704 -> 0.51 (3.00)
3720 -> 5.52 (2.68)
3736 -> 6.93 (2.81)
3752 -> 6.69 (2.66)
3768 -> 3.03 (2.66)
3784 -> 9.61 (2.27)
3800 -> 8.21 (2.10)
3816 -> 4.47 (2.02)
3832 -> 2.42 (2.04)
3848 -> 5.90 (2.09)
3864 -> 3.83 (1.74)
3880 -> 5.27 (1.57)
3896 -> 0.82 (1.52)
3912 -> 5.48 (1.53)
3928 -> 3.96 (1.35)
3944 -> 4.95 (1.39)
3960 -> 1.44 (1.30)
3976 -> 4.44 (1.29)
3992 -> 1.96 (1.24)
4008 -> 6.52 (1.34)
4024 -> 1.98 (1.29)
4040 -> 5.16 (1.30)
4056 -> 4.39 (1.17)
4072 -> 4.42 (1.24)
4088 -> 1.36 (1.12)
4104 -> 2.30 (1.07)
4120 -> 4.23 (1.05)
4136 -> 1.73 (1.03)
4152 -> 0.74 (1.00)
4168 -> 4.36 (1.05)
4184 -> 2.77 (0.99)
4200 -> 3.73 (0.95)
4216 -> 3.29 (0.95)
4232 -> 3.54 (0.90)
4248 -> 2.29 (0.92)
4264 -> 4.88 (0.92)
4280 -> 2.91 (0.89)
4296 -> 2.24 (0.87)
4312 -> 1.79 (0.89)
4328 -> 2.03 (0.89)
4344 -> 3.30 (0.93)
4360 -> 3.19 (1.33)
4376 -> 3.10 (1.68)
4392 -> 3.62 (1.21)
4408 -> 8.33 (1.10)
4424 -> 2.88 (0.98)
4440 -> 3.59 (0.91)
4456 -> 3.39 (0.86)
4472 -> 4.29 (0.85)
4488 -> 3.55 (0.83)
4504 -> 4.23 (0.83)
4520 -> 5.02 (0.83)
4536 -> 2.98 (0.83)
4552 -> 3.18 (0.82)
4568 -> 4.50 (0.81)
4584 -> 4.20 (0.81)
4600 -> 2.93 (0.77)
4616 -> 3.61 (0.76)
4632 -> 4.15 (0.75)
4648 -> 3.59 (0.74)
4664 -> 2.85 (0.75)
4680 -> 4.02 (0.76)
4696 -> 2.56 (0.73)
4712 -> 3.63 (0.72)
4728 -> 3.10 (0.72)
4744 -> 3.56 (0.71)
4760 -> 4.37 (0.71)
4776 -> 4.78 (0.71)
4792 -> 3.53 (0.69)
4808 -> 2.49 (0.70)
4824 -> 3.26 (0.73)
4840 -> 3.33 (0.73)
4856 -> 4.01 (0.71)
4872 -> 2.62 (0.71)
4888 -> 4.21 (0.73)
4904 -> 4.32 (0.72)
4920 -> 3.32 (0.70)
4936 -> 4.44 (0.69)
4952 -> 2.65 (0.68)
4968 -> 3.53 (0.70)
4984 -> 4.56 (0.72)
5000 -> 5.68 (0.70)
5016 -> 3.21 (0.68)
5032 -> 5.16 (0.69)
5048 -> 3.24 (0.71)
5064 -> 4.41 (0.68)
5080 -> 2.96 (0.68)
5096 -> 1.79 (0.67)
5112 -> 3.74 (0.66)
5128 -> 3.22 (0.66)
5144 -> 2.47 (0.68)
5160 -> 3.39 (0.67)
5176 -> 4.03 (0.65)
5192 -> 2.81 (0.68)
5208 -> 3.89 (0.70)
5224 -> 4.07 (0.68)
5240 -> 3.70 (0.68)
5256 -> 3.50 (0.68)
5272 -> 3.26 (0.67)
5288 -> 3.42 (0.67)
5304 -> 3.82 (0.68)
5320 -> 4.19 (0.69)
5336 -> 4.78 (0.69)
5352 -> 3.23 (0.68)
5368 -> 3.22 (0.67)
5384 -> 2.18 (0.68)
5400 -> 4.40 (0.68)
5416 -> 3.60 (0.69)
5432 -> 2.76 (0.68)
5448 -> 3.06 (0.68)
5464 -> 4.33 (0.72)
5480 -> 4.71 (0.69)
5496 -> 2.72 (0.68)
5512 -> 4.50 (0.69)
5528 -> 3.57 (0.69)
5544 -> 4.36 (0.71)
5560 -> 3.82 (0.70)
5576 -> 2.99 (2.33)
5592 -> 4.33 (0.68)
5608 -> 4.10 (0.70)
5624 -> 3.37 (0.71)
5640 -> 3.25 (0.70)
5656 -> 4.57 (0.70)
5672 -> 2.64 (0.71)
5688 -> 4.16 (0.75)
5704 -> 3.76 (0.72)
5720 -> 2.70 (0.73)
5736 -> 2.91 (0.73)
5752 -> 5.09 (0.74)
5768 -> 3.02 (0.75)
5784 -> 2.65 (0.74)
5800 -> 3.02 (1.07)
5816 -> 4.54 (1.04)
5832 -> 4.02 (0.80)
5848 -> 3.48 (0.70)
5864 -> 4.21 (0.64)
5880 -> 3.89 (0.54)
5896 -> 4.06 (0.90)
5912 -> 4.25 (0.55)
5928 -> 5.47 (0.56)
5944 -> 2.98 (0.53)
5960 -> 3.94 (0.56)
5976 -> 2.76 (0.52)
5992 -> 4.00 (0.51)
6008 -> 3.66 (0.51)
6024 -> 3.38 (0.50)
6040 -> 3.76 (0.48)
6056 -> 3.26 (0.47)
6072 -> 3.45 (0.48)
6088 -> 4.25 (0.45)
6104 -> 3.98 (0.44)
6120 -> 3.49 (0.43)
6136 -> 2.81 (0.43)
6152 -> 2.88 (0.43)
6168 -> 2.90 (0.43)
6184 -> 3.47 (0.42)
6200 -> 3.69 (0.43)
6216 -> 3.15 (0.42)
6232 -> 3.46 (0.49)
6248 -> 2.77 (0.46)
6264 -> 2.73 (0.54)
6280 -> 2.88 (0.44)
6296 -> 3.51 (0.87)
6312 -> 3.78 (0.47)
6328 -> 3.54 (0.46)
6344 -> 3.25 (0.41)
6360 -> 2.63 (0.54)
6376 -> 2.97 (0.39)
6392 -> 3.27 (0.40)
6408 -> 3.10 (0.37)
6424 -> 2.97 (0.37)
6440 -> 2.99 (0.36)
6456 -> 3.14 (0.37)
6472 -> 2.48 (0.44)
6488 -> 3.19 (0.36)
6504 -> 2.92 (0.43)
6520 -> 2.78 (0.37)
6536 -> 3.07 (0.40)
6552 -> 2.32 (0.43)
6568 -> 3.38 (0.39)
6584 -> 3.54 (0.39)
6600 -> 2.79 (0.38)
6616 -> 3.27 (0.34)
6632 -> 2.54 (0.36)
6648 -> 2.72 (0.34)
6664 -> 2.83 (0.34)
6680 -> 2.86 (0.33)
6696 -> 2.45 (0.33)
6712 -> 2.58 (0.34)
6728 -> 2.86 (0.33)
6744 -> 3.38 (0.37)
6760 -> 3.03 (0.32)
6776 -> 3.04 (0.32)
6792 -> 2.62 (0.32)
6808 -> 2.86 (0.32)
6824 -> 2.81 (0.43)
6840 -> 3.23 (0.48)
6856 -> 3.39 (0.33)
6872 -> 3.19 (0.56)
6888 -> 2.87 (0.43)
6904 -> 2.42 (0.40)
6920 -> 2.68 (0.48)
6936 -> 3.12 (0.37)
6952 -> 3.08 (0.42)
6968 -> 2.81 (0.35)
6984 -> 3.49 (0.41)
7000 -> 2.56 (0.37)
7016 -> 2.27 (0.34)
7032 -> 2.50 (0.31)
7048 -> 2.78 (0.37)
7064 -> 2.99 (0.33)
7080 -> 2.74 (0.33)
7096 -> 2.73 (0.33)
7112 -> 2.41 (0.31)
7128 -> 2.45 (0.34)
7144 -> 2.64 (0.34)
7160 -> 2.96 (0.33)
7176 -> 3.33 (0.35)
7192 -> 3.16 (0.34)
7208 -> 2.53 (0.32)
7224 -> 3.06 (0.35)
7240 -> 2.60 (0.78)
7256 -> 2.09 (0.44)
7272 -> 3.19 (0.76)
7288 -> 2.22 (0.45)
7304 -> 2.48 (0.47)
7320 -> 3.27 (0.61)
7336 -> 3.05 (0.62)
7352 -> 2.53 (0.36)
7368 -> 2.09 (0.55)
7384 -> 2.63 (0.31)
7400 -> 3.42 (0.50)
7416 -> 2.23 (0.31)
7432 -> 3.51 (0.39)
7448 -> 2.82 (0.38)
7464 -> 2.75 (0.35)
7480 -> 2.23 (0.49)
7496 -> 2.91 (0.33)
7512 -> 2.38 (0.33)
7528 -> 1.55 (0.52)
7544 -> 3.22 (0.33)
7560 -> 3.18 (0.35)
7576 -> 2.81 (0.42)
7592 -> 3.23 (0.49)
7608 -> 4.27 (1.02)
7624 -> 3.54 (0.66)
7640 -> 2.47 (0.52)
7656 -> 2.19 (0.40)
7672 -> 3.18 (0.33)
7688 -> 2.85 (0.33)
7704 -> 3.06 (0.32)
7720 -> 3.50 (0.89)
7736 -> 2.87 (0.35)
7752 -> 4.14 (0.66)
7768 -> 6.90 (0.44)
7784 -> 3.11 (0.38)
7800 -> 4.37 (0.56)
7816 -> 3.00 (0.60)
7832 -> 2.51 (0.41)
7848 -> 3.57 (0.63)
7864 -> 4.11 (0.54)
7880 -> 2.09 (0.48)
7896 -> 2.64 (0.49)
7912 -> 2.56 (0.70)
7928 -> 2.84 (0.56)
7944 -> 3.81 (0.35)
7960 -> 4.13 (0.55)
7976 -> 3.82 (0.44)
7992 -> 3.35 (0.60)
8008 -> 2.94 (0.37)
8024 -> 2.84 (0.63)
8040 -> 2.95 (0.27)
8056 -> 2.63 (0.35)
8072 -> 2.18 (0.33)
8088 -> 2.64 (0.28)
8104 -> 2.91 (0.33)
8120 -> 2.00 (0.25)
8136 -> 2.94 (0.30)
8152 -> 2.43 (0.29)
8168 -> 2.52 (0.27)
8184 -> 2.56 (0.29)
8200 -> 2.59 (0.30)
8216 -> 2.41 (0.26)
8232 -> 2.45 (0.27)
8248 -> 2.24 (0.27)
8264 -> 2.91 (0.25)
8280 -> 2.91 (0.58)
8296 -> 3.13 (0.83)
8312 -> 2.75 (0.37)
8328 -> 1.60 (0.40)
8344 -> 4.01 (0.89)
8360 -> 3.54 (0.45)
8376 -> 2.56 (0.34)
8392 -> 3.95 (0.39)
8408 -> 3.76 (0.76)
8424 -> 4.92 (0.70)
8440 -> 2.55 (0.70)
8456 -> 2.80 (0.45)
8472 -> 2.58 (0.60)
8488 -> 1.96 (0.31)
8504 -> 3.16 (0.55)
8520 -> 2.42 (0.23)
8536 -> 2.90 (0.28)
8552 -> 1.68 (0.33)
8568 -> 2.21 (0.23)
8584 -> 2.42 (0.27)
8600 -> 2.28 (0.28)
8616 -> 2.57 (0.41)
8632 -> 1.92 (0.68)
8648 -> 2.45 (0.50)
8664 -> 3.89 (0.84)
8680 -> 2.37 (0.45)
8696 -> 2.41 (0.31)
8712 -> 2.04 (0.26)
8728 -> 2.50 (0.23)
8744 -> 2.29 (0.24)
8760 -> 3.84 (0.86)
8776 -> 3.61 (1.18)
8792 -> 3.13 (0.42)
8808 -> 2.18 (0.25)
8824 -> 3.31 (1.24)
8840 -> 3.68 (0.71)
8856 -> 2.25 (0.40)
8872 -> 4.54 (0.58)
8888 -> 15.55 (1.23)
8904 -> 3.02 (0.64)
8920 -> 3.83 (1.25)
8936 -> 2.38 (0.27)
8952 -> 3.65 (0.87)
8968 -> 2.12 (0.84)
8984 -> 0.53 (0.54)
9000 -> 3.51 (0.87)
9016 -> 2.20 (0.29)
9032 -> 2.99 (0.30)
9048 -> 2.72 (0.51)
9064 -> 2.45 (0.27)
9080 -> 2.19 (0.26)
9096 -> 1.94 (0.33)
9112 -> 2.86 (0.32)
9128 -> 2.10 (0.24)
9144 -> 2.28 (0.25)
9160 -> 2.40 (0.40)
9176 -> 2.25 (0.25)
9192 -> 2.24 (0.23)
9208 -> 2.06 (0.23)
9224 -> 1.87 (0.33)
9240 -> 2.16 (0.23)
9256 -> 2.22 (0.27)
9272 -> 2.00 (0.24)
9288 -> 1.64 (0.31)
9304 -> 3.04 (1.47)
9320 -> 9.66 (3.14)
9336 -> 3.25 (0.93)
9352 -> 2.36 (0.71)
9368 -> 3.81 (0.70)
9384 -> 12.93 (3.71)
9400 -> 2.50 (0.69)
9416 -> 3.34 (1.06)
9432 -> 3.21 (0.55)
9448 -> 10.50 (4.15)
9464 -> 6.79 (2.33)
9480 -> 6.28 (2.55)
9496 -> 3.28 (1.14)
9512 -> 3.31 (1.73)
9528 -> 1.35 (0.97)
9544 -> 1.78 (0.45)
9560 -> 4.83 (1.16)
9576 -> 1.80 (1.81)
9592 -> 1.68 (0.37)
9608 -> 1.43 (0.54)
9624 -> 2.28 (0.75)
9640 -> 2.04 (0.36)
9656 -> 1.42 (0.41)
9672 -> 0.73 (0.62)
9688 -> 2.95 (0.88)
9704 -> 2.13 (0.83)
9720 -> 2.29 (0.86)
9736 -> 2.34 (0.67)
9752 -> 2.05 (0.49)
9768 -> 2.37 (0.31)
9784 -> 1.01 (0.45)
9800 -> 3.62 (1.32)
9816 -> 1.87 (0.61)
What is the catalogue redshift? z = 0.183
